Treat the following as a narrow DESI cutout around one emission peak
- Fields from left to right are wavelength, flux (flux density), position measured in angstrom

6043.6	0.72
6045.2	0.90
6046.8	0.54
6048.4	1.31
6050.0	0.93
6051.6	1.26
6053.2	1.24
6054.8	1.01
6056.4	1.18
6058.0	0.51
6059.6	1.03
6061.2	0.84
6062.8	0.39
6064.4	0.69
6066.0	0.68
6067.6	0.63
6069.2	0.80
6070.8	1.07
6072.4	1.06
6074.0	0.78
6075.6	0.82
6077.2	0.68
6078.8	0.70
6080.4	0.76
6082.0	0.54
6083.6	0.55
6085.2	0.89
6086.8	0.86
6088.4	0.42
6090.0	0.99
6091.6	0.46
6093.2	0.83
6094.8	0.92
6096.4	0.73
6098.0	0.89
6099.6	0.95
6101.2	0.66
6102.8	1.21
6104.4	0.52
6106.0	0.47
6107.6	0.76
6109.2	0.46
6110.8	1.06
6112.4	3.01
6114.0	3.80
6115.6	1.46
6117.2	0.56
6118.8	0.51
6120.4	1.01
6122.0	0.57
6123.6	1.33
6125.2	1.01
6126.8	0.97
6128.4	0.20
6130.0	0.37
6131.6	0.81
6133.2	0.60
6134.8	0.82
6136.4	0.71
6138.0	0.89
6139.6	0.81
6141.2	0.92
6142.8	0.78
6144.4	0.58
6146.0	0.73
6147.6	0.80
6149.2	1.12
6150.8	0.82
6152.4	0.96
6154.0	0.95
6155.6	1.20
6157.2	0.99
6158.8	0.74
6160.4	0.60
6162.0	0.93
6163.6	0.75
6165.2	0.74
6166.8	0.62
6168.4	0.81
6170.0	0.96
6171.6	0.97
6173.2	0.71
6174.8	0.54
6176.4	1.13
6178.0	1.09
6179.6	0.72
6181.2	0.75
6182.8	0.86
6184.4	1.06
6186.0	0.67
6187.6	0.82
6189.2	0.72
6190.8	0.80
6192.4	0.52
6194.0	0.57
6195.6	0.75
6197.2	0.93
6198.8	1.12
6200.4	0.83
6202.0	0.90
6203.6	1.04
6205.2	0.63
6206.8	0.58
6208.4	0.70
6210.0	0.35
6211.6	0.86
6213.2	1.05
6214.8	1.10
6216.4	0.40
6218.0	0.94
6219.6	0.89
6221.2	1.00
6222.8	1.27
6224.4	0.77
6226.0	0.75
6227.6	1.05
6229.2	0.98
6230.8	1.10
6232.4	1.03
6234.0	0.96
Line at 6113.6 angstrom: Hbeta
